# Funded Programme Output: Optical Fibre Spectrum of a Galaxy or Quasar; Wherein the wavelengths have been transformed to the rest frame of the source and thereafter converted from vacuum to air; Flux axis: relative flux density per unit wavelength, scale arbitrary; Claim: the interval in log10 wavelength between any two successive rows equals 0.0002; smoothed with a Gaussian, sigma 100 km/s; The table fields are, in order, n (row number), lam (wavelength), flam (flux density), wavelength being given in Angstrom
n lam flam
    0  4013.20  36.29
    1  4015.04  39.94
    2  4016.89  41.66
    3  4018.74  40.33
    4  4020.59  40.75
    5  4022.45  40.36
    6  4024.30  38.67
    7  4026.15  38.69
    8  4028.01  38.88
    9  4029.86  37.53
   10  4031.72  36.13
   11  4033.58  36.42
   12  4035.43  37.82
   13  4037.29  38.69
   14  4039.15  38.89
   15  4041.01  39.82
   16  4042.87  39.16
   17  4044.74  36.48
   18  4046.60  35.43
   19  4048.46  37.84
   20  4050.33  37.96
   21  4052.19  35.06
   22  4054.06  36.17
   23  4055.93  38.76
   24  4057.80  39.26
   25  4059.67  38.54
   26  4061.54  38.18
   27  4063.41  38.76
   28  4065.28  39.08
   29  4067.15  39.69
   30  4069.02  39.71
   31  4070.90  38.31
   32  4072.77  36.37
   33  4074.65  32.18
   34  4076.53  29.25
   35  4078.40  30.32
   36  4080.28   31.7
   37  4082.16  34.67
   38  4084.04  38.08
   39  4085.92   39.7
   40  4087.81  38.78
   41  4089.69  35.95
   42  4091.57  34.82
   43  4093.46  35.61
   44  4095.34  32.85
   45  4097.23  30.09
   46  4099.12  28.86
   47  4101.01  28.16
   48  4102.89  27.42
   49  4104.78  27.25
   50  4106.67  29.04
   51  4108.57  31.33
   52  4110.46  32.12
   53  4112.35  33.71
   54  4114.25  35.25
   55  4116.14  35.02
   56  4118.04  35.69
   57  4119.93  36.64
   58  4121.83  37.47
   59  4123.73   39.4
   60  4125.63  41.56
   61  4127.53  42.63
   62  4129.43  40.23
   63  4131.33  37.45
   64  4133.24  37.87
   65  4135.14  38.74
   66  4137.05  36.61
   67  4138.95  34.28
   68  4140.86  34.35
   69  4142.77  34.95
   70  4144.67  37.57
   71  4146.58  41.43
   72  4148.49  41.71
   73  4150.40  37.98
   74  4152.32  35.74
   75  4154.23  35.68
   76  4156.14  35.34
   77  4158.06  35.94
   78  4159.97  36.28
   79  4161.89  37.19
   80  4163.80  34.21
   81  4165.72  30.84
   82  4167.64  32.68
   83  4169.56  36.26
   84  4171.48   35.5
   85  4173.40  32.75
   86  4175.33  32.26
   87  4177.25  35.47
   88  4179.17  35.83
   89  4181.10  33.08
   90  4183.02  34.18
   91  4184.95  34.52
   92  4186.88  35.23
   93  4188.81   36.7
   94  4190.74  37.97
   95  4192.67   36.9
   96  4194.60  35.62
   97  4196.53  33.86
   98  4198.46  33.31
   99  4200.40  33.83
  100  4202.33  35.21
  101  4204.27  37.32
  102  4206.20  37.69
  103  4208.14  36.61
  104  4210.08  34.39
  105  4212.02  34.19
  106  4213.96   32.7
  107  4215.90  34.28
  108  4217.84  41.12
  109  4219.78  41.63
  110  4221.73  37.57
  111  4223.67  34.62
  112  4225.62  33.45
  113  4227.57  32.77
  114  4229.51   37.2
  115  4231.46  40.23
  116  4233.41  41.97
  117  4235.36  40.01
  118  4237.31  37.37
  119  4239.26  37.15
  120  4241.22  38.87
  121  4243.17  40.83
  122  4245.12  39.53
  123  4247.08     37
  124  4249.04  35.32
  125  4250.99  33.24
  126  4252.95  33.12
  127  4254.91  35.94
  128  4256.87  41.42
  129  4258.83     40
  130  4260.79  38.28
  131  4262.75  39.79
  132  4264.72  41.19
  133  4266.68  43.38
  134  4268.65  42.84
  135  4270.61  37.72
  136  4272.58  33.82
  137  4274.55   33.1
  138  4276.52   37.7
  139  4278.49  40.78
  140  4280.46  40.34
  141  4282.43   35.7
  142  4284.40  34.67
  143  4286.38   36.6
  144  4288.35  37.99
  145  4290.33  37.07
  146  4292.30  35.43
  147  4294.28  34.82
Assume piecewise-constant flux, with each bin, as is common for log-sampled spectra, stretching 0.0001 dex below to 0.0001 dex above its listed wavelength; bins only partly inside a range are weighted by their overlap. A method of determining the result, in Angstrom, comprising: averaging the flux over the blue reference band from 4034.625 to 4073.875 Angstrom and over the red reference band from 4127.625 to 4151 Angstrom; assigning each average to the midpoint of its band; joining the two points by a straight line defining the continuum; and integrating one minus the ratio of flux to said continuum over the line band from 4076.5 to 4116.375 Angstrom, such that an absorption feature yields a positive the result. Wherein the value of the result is 5.5 Angstrom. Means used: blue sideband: 38.1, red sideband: 37.9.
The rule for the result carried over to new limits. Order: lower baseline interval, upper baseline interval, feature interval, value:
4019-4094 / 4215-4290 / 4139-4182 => 2.29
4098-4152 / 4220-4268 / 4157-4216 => 3.00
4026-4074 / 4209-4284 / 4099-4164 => 3.65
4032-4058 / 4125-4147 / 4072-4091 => 1.55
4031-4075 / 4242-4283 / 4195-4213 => 1.37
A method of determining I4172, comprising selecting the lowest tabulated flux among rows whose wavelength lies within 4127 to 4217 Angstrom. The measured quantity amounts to 30.84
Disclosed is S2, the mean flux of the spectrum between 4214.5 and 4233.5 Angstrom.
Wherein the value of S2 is 37.2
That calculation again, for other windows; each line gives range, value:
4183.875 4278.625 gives 37.1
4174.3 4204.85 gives 35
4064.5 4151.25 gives 35.5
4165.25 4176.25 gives 33.5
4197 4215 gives 35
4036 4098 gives 36.6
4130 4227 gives 35.8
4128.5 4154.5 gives 37.5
